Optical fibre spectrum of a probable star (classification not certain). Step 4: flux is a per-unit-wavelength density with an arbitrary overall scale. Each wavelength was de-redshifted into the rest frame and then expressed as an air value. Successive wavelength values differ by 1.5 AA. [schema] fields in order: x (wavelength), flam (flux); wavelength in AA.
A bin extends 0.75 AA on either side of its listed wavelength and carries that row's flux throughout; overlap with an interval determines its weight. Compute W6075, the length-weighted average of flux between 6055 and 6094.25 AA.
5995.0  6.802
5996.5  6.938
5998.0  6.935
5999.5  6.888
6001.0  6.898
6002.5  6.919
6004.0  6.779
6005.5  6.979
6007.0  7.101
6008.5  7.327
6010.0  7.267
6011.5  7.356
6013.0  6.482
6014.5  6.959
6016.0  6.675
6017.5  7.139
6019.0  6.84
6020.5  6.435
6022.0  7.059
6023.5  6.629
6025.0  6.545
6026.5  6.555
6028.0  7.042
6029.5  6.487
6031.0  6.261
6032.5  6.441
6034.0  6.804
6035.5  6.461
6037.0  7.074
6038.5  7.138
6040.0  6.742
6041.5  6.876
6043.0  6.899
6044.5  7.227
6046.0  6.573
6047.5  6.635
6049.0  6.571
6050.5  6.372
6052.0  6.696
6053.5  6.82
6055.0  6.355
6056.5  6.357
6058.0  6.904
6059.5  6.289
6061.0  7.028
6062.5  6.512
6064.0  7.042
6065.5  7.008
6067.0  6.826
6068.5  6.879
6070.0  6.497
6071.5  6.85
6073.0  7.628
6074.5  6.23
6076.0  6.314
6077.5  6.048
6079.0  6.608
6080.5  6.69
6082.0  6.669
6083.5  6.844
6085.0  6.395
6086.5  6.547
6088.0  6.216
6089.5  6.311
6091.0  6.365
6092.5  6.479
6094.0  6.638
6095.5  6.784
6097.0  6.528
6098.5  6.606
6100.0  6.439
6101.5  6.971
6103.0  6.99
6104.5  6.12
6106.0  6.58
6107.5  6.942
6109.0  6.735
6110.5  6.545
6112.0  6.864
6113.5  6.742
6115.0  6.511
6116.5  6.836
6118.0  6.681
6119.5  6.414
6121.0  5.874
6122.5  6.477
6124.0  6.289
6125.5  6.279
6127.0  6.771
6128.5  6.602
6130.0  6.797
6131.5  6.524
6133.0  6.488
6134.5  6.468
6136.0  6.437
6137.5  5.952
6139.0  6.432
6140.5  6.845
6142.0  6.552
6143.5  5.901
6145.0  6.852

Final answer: 6.62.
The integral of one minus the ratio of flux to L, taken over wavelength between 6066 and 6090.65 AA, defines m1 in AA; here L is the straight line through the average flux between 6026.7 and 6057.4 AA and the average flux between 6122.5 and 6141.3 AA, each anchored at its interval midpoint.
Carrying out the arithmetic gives 0.0 AA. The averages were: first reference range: 6.69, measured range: 6.6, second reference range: 6.49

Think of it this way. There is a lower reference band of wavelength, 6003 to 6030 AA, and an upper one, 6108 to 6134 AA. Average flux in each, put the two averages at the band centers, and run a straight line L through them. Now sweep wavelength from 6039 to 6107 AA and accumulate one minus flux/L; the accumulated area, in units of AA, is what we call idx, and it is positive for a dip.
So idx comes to 0.6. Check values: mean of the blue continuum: 6.87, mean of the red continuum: 6.56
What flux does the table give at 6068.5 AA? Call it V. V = 6.879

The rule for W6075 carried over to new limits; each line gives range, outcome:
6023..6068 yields 6.71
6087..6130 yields 6.56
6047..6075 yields 6.72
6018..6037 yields 6.65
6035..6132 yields 6.64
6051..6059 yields 6.61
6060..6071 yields 6.82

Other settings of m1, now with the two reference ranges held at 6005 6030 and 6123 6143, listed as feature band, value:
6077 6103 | 0.3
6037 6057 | 0.1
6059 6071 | -0.1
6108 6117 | -0.2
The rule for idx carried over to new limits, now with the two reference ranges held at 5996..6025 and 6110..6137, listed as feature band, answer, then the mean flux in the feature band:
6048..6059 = 0.3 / 6.58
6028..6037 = 0.3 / 6.59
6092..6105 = 0.0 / 6.63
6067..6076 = -0.1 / 6.78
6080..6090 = 0.2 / 6.53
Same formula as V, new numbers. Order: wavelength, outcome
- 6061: 7.028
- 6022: 7.059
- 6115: 6.511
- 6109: 6.735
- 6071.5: 6.85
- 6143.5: 5.901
